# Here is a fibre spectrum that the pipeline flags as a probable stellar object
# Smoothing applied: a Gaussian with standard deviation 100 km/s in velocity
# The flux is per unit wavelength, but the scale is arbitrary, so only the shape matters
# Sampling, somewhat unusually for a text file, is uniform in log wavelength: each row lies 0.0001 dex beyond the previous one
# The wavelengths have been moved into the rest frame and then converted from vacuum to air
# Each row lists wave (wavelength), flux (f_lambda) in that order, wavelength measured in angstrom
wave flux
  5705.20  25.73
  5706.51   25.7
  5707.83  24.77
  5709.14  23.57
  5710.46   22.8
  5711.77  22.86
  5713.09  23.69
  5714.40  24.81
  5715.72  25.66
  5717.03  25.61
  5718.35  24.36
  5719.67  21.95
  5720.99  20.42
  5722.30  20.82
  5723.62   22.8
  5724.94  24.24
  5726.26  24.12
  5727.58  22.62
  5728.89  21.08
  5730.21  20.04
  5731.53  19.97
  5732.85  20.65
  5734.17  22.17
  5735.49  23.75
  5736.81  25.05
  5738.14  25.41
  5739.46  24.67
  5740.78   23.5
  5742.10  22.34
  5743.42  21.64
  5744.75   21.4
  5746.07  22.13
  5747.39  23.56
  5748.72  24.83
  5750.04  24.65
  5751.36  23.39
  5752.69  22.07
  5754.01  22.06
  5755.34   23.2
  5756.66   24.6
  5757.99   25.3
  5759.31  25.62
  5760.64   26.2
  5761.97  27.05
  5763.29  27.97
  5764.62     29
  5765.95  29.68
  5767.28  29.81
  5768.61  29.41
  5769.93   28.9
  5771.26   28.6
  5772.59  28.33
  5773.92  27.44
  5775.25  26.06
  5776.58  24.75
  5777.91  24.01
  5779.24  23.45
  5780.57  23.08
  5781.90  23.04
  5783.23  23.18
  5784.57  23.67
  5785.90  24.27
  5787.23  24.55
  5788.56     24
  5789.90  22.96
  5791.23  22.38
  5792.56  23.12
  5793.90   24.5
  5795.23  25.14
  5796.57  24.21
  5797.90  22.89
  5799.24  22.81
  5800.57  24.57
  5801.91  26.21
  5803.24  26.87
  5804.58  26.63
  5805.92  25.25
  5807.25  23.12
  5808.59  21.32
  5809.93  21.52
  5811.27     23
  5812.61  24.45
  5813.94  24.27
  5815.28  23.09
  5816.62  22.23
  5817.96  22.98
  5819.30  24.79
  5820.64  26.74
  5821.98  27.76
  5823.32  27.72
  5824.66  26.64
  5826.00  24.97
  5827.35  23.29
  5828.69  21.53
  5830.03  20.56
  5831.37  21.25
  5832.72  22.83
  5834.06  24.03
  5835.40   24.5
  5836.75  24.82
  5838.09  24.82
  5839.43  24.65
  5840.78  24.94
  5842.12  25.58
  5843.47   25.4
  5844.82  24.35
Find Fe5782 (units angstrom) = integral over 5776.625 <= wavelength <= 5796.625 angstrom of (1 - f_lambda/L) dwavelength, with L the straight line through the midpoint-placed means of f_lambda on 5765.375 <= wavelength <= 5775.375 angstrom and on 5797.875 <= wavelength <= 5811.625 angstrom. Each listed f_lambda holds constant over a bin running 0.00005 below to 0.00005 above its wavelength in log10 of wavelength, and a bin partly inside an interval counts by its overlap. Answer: 2.1 angstrom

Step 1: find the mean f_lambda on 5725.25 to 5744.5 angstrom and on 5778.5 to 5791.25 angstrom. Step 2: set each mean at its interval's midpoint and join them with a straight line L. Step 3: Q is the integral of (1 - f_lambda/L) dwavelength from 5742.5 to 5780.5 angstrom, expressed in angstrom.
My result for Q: -3.9 angstrom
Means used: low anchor 22.6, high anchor 23.5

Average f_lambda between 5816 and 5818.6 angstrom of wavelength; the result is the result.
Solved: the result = 22.6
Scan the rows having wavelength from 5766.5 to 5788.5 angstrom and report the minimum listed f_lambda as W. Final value 23.04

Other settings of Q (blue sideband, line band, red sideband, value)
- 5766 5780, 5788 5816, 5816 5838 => 1.8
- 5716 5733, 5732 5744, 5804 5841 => -0.3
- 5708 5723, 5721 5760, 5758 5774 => 4.1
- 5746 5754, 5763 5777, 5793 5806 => -2.5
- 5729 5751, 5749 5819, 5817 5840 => -3.8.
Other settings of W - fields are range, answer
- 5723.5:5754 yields 19.97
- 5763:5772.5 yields 27.97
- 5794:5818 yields 21.32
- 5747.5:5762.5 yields 22.06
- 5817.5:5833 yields 20.56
